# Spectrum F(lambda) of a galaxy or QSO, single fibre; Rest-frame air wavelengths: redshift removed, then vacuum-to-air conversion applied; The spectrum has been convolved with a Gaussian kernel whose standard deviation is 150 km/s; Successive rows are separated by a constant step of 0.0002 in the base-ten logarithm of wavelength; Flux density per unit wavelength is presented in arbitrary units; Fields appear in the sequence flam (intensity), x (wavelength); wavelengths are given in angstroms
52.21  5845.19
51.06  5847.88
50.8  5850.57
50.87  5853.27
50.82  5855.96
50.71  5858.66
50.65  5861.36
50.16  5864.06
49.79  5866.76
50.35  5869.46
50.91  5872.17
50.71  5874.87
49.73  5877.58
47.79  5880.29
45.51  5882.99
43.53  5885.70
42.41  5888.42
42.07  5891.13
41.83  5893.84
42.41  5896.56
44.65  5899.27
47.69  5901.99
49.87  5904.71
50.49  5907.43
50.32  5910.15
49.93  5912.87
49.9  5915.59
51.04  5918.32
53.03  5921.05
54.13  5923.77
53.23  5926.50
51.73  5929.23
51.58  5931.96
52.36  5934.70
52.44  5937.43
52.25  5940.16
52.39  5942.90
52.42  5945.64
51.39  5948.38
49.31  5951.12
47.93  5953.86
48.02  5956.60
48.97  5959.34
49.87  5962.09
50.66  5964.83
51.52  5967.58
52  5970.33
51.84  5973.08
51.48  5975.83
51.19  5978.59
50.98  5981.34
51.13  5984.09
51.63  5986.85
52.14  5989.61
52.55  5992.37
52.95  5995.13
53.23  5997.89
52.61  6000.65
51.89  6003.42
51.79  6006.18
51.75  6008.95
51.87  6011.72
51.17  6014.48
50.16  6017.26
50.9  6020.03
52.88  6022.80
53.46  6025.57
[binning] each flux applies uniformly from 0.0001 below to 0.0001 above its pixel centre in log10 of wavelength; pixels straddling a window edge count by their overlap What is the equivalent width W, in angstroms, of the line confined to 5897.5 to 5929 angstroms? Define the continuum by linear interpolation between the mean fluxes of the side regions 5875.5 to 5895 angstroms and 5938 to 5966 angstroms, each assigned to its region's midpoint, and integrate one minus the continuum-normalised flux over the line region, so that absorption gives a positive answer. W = -2.06 angstroms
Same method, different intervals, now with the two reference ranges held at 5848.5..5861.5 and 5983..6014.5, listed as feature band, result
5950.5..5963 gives 0.7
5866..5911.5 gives 3.6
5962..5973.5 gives 0.1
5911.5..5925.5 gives -0.1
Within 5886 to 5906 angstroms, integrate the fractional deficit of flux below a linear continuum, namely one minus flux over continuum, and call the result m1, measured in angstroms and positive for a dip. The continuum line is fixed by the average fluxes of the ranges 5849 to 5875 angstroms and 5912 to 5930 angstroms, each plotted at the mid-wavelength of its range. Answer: 2.7 angstroms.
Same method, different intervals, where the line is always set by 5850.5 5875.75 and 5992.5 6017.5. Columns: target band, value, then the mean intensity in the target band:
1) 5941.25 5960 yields 0.5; 50.1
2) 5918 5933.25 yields -0.4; 52.6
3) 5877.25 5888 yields 1.0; 46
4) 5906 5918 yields 0.2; 50.2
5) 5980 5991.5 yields 0.1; 51.5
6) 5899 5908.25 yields 0.5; 48.4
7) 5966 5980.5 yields 0.0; 51.5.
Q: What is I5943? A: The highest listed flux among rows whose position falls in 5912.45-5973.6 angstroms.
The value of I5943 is 54.13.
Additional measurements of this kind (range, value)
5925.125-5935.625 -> 53.23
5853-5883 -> 50.91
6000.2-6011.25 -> 52.61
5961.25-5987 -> 52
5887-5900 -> 44.65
